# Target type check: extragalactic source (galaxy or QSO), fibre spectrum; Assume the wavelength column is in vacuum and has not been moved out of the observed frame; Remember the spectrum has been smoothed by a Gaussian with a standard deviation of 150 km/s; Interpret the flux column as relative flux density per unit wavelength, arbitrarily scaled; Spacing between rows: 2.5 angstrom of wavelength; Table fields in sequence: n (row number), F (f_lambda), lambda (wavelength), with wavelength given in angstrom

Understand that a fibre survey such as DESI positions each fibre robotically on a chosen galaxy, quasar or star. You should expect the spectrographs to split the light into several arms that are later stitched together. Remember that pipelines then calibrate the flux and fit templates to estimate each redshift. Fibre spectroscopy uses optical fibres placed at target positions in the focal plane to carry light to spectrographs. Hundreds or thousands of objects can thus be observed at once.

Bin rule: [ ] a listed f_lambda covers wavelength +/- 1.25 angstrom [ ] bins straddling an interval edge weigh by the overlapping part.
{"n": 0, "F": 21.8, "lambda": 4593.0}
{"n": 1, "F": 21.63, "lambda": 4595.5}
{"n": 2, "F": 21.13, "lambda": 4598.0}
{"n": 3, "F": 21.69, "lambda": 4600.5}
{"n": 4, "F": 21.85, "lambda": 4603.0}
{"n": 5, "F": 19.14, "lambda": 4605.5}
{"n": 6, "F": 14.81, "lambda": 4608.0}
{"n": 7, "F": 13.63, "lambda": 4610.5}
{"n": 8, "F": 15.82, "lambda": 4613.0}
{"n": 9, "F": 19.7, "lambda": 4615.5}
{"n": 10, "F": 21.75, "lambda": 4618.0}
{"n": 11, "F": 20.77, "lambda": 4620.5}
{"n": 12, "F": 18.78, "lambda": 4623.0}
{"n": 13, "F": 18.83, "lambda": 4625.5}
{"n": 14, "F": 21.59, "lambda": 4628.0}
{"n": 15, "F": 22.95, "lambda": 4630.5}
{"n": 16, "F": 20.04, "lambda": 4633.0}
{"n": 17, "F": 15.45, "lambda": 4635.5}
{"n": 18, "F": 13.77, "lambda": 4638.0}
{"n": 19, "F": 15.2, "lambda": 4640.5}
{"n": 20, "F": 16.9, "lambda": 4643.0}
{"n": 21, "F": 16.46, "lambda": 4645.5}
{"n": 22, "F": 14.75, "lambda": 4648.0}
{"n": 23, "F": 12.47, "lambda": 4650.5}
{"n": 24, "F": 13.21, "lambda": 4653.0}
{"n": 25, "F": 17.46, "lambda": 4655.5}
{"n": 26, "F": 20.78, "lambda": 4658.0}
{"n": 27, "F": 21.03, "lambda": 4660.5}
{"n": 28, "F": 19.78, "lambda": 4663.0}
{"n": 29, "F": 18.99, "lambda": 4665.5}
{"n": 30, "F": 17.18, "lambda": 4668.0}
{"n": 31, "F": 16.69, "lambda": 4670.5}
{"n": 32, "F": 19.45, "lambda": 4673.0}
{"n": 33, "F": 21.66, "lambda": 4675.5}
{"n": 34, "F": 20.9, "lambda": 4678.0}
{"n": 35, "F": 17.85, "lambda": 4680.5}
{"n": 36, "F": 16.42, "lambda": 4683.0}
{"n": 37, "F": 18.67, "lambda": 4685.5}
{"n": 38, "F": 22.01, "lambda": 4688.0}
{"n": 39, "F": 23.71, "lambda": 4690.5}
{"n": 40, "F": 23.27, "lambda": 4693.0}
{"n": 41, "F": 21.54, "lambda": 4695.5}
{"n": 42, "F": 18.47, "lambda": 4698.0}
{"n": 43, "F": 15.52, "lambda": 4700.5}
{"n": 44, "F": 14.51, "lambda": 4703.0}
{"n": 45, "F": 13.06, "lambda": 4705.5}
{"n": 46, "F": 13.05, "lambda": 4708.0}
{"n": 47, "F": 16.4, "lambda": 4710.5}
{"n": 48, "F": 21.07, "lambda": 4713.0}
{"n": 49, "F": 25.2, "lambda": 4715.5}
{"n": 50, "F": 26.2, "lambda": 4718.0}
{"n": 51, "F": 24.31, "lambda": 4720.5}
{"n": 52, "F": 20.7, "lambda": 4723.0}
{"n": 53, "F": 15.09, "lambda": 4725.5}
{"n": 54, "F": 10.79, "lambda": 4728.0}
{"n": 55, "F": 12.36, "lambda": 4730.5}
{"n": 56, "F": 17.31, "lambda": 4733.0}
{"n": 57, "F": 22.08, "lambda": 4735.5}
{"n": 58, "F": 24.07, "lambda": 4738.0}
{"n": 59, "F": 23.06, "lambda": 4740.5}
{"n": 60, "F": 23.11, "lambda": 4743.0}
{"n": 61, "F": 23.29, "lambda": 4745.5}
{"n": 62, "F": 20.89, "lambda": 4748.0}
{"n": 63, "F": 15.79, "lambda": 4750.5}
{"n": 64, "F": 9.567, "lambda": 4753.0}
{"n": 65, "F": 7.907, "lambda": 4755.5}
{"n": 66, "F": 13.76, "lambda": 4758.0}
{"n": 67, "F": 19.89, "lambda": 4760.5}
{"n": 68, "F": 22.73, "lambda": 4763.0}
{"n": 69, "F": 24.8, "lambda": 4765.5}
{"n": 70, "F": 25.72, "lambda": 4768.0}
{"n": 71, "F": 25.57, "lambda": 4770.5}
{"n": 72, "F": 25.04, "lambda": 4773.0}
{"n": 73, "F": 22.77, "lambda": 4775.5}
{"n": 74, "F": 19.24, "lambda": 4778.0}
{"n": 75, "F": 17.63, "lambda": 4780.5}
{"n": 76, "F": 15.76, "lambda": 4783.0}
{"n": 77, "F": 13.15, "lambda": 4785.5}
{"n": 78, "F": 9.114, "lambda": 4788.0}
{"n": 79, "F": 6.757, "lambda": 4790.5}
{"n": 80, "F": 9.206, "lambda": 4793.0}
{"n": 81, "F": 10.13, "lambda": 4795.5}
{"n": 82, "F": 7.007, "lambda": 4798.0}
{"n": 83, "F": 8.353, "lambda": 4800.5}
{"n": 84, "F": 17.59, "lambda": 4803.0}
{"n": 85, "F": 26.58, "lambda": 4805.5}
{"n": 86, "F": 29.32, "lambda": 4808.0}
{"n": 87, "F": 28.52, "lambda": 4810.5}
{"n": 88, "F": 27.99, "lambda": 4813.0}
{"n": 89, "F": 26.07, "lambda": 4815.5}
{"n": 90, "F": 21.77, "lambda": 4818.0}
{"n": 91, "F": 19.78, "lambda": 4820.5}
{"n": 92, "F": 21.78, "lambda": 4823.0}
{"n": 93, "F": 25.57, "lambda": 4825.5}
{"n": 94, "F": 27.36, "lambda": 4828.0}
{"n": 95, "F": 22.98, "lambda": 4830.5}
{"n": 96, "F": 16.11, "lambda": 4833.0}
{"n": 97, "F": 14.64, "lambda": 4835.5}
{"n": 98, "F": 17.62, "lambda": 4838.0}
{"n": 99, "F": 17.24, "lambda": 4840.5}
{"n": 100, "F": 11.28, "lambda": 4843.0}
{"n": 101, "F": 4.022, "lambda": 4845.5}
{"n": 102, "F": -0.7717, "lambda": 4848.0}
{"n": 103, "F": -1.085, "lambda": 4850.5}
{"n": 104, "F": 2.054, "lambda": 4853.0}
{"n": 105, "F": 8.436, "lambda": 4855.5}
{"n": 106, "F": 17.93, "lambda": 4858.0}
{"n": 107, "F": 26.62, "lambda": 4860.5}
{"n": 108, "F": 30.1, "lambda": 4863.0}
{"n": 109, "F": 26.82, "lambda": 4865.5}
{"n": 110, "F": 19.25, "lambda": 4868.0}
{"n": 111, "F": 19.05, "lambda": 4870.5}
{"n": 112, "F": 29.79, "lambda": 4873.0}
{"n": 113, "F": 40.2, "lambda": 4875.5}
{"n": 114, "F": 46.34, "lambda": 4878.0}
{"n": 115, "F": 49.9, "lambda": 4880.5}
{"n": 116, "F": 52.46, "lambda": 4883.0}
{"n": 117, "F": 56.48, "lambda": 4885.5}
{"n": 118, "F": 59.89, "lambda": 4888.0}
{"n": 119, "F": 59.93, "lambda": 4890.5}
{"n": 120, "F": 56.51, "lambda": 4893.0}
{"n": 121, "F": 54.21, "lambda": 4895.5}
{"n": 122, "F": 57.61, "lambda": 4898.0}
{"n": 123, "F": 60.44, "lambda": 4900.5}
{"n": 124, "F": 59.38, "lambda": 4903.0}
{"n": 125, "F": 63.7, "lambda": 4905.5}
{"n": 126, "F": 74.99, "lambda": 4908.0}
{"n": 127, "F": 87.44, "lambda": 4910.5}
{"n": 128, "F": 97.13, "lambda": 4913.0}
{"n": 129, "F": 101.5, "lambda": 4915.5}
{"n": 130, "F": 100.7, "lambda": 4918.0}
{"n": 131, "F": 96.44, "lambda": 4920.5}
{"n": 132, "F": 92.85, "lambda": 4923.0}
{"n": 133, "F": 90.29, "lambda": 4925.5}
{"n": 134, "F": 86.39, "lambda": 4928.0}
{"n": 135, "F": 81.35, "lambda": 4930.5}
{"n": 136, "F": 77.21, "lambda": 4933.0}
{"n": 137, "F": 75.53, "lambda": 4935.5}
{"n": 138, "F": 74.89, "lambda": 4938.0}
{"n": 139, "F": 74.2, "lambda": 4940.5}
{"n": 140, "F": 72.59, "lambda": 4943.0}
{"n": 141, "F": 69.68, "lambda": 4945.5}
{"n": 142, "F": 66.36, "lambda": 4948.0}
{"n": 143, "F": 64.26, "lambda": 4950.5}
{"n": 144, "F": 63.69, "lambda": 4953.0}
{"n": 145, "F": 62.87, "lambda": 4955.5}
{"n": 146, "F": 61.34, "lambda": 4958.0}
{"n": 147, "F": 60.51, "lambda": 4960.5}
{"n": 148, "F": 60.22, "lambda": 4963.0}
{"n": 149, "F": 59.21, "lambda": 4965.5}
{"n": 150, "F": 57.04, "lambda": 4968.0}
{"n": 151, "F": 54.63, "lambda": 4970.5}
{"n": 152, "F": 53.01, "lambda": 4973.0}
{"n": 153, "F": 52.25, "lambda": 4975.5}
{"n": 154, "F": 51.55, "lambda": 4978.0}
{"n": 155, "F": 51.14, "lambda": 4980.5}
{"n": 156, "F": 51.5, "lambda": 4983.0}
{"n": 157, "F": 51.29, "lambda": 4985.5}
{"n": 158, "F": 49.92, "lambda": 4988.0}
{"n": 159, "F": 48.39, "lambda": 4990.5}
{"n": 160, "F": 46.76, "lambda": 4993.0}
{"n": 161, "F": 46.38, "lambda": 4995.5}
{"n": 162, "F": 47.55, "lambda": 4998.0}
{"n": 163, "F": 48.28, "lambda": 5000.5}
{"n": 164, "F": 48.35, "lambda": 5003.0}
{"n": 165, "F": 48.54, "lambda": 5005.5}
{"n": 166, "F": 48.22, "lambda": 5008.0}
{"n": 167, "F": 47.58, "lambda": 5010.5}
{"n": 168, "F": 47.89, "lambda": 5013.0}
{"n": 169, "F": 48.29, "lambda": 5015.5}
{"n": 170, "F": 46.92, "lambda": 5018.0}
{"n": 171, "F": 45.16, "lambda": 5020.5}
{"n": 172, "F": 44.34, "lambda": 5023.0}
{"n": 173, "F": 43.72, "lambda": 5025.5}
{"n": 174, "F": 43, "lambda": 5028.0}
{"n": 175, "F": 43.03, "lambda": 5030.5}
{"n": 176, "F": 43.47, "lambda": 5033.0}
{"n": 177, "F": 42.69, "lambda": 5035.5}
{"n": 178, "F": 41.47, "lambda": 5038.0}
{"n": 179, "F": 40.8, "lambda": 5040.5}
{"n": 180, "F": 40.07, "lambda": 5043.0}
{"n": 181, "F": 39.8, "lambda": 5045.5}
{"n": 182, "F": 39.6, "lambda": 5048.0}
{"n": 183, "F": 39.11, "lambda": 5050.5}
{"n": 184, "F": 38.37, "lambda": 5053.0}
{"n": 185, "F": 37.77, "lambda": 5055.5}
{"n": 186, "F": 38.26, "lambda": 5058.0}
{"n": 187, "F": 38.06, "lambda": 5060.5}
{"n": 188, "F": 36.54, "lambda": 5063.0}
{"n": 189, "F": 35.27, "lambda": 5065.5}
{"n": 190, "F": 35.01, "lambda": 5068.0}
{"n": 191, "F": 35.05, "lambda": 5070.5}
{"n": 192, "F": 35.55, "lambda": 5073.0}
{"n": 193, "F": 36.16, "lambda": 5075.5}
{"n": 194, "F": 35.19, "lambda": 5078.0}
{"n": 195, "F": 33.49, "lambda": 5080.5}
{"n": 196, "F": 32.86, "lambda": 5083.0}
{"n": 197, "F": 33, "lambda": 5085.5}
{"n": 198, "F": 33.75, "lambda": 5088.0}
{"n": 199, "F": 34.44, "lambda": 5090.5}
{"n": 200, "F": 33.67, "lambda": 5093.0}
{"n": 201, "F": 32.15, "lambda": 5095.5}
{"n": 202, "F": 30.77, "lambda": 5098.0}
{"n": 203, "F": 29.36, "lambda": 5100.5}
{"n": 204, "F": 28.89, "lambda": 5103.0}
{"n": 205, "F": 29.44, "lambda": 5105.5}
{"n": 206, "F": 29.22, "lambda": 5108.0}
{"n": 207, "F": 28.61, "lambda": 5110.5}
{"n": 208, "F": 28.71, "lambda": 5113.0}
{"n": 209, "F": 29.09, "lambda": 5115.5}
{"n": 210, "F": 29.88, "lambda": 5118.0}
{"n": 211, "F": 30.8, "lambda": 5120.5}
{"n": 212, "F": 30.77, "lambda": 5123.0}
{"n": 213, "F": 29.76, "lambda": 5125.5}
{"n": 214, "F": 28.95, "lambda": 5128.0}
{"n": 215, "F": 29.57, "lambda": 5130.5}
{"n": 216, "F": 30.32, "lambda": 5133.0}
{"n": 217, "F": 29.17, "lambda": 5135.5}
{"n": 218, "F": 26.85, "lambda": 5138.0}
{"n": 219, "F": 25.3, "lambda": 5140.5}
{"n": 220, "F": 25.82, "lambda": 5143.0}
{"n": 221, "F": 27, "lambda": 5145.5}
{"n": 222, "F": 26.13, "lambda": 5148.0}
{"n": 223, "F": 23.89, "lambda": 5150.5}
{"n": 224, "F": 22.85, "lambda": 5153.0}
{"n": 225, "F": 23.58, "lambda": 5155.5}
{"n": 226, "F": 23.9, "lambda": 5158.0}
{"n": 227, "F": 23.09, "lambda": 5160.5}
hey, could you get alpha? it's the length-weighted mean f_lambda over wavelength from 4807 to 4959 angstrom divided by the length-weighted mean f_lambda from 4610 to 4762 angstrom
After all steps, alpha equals 2.6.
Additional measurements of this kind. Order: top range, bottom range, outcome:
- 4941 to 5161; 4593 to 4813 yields 2.22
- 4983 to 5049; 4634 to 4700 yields 2.50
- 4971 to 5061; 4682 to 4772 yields 2.36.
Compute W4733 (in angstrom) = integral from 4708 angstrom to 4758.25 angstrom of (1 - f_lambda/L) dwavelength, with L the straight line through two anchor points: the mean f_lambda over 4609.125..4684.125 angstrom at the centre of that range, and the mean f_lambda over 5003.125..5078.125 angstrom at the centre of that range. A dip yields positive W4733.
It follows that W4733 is 9.6 angstrom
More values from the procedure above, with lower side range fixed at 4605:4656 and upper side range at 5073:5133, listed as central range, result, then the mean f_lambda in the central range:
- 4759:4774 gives -1.7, 23.8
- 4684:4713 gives 1.4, 18.3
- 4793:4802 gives 5.4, 8.85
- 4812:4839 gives 1.3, 22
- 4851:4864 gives 4.5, 15.7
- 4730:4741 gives 0.2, 20.1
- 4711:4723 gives -2.1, 23.3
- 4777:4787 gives 2.6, 16.2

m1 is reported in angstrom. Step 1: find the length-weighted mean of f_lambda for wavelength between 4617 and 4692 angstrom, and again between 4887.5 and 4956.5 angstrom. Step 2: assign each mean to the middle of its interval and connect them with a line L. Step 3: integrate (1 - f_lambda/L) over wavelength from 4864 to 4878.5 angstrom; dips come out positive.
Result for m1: 7.9 angstrom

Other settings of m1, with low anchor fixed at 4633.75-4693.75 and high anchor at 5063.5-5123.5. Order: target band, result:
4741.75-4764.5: 3.8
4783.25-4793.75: 5.7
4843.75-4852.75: 8.5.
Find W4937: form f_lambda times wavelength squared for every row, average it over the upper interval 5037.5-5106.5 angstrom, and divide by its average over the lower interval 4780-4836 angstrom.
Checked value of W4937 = 2.13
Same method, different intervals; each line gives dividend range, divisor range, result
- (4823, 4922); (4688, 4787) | 2.29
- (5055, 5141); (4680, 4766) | 1.99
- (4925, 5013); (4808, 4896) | 2.29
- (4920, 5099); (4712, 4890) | 2.56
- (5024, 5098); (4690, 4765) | 2.31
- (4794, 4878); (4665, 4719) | 1.06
